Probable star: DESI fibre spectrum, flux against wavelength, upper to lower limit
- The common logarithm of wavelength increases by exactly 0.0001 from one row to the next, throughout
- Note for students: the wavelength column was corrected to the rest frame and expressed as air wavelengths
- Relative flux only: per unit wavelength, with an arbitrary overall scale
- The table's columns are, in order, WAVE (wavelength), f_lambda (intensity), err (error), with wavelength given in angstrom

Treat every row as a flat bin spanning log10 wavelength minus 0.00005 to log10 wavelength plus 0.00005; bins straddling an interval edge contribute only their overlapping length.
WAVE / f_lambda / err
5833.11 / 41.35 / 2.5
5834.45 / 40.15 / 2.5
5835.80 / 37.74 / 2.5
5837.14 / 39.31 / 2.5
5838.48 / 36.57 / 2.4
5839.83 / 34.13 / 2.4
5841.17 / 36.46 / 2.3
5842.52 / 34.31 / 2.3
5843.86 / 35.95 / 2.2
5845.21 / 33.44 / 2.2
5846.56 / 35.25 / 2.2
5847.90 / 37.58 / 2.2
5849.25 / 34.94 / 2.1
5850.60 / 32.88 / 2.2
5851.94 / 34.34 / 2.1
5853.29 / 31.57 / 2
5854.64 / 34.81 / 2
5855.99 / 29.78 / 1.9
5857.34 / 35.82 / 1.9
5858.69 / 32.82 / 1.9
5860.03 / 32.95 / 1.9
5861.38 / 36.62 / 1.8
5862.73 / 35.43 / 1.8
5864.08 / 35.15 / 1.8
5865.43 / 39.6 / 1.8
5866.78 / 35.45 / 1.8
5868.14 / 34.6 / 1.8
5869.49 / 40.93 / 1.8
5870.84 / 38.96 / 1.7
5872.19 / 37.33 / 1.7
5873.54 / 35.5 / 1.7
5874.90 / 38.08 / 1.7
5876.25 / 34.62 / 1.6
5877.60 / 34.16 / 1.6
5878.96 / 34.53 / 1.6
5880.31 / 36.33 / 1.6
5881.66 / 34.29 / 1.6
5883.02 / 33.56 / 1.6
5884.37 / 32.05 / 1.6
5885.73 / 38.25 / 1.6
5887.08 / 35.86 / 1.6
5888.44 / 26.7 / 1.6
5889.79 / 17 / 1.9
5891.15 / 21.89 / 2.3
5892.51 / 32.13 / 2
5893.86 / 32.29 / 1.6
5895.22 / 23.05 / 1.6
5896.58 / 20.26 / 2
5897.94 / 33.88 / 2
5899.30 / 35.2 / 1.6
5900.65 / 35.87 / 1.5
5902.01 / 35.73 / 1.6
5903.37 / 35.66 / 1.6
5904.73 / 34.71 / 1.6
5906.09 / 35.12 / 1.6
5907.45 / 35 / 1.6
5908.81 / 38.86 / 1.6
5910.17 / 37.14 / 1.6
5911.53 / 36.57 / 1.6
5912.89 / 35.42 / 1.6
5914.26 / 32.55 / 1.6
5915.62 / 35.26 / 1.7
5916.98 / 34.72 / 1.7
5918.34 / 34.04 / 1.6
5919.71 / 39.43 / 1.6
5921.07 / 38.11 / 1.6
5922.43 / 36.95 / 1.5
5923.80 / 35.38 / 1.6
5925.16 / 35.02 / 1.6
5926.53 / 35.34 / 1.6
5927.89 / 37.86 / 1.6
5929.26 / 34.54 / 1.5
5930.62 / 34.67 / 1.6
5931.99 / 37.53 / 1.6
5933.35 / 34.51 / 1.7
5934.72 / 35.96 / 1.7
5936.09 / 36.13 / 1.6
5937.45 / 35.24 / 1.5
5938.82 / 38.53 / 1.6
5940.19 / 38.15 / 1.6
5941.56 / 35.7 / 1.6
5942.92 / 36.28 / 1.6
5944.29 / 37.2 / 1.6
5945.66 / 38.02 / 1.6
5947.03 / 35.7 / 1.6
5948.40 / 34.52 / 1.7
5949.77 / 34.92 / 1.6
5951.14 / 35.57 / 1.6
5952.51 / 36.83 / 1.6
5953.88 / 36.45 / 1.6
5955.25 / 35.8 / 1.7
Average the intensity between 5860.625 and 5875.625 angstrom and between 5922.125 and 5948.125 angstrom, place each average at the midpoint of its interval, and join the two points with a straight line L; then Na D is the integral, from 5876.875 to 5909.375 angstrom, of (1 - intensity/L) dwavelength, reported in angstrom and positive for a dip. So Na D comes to 4.0 angstrom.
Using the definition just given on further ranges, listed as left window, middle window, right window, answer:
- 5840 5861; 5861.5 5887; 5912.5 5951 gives -0.96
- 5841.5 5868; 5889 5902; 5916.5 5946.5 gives 2.64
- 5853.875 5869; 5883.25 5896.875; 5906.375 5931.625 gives 2.71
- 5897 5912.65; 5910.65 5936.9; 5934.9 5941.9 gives 0.30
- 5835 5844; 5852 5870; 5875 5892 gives -0.43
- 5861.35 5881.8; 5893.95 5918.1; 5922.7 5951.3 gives 1.61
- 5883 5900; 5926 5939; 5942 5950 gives -0.56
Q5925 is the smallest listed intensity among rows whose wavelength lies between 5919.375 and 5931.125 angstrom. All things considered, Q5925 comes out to 34.54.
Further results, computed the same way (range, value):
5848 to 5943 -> 17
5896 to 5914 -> 20.26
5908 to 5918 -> 32.55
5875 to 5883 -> 34.16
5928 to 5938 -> 34.51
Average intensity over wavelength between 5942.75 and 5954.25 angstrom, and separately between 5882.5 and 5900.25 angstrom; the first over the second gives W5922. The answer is 1.23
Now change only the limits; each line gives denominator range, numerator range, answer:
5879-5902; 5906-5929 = 1.17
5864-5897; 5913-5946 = 1.10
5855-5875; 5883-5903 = 0.84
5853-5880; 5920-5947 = 1.03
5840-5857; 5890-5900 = 0.81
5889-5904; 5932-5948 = 1.24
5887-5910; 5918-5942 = 1.17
